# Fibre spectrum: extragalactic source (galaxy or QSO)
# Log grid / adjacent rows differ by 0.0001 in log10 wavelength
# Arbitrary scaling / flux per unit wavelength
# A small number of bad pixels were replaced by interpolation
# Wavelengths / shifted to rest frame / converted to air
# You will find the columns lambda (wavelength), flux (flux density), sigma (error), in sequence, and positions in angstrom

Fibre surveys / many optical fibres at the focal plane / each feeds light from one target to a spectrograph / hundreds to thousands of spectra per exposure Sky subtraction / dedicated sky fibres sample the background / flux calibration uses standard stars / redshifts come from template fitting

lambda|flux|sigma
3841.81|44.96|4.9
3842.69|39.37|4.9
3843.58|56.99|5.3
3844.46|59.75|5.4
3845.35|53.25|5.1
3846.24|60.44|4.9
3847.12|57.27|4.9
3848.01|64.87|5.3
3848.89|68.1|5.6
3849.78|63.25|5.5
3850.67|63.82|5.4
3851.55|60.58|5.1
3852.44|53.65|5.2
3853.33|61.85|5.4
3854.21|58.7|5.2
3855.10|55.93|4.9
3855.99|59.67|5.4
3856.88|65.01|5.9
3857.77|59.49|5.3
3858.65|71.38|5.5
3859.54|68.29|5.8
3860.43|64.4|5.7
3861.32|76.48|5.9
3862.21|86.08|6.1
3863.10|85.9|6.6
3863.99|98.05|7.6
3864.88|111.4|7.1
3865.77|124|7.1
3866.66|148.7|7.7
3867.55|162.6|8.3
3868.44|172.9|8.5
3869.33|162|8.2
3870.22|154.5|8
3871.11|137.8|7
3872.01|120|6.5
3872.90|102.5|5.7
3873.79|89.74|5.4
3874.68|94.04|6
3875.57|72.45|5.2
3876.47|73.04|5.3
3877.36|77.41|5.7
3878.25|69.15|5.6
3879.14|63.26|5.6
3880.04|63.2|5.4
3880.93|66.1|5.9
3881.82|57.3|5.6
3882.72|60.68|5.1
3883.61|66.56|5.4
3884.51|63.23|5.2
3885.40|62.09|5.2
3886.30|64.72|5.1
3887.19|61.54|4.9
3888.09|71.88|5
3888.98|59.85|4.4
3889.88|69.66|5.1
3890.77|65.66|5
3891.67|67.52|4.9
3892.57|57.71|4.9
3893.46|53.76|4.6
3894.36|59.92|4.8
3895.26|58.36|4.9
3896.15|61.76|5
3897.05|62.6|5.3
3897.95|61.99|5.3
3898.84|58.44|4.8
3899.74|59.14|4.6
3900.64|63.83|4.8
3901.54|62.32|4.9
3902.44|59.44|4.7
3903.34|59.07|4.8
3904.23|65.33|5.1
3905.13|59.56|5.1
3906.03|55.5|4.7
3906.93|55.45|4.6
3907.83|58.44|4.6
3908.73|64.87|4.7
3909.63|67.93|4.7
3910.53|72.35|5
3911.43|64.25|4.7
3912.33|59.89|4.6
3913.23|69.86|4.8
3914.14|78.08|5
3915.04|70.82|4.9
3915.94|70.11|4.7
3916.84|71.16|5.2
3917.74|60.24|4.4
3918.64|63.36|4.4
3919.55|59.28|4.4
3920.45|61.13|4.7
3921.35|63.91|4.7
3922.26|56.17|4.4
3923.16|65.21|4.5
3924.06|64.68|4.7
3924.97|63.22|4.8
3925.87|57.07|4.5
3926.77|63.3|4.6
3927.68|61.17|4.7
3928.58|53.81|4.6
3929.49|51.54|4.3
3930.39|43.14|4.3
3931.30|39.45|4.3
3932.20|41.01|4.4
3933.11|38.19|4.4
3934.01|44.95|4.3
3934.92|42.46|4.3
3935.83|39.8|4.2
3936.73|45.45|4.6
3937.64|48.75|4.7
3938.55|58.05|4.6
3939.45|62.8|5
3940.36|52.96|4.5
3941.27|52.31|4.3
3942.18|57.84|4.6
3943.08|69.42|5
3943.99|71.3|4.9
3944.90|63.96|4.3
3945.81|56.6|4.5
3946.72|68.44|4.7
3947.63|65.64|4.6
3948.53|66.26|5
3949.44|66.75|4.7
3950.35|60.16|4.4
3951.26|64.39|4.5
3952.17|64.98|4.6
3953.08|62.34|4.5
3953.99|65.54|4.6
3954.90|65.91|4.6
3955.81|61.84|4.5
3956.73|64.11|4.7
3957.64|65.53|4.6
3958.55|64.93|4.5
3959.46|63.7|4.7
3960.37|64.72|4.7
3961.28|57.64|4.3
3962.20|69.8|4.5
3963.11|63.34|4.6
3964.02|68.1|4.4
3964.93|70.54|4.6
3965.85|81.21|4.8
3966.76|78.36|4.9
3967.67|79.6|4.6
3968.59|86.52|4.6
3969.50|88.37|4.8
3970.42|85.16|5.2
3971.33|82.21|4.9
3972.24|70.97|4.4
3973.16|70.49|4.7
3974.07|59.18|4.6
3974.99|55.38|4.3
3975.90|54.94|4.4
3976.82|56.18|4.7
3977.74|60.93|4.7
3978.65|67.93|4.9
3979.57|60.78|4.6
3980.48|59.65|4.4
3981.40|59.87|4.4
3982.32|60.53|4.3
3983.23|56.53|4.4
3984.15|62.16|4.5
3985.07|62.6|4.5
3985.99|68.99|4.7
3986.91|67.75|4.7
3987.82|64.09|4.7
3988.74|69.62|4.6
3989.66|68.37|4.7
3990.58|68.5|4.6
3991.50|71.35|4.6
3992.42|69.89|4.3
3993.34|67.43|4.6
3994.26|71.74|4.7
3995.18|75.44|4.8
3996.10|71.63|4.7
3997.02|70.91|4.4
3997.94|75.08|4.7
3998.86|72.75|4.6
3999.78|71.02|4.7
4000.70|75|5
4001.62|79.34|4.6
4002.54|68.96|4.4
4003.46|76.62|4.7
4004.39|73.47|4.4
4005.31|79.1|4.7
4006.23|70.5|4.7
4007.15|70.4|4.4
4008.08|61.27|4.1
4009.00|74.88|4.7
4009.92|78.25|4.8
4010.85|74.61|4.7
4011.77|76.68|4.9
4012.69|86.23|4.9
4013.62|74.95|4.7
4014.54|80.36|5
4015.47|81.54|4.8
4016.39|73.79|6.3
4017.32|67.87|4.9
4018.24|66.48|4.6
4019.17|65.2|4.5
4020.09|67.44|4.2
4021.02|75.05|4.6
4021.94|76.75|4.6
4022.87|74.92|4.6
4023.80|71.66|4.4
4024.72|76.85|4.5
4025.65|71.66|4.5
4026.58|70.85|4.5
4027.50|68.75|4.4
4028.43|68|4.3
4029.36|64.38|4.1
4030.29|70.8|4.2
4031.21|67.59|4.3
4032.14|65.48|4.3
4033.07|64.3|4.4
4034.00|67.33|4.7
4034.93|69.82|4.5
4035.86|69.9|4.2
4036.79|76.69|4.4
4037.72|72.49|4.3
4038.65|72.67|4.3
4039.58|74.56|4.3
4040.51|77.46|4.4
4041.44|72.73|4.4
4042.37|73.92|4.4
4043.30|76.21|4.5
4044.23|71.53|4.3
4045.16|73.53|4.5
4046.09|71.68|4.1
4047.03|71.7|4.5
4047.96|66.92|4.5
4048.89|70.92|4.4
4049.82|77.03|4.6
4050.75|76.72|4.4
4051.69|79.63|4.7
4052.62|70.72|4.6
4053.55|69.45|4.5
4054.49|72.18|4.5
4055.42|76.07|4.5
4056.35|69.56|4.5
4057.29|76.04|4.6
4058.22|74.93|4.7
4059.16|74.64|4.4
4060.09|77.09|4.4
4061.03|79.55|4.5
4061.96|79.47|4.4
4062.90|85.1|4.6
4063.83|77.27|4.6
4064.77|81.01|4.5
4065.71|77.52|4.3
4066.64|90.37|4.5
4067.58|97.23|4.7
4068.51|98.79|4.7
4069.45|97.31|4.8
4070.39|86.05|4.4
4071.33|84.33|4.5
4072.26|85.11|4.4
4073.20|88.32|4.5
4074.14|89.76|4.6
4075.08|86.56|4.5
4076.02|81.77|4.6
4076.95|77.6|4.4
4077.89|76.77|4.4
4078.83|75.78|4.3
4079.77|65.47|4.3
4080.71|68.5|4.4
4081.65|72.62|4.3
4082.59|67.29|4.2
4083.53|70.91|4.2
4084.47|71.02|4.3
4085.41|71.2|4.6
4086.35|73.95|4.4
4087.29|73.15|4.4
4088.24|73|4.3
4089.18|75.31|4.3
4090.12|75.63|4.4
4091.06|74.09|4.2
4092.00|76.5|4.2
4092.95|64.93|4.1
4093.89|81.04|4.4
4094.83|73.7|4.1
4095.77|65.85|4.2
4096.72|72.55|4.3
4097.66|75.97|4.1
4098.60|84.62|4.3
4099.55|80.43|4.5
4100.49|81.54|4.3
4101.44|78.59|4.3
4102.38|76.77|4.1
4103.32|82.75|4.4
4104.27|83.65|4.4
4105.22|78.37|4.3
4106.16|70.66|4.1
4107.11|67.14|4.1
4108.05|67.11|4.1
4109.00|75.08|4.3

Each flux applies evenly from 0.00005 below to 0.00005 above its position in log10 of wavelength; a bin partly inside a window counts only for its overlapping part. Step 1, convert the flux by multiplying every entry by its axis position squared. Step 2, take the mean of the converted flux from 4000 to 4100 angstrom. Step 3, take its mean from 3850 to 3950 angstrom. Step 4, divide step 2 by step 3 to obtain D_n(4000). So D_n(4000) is 1.2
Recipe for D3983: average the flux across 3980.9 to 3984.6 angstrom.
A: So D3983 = 59.7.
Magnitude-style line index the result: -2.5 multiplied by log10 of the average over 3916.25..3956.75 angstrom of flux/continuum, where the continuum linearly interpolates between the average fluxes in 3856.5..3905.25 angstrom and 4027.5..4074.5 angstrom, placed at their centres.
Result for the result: 0.33 mag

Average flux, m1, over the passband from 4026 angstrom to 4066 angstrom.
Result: 73.1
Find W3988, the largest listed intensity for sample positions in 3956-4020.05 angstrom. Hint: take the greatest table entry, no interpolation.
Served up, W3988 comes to 88.37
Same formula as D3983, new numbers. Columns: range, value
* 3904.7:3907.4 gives 56.8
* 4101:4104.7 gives 80.5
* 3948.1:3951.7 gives 64.3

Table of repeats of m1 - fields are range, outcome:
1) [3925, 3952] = 55.7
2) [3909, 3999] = 63.8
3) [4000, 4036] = 72.2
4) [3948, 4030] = 69.6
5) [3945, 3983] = 66.7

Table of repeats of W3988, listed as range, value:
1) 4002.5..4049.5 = 86.23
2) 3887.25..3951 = 78.08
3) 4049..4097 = 98.79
